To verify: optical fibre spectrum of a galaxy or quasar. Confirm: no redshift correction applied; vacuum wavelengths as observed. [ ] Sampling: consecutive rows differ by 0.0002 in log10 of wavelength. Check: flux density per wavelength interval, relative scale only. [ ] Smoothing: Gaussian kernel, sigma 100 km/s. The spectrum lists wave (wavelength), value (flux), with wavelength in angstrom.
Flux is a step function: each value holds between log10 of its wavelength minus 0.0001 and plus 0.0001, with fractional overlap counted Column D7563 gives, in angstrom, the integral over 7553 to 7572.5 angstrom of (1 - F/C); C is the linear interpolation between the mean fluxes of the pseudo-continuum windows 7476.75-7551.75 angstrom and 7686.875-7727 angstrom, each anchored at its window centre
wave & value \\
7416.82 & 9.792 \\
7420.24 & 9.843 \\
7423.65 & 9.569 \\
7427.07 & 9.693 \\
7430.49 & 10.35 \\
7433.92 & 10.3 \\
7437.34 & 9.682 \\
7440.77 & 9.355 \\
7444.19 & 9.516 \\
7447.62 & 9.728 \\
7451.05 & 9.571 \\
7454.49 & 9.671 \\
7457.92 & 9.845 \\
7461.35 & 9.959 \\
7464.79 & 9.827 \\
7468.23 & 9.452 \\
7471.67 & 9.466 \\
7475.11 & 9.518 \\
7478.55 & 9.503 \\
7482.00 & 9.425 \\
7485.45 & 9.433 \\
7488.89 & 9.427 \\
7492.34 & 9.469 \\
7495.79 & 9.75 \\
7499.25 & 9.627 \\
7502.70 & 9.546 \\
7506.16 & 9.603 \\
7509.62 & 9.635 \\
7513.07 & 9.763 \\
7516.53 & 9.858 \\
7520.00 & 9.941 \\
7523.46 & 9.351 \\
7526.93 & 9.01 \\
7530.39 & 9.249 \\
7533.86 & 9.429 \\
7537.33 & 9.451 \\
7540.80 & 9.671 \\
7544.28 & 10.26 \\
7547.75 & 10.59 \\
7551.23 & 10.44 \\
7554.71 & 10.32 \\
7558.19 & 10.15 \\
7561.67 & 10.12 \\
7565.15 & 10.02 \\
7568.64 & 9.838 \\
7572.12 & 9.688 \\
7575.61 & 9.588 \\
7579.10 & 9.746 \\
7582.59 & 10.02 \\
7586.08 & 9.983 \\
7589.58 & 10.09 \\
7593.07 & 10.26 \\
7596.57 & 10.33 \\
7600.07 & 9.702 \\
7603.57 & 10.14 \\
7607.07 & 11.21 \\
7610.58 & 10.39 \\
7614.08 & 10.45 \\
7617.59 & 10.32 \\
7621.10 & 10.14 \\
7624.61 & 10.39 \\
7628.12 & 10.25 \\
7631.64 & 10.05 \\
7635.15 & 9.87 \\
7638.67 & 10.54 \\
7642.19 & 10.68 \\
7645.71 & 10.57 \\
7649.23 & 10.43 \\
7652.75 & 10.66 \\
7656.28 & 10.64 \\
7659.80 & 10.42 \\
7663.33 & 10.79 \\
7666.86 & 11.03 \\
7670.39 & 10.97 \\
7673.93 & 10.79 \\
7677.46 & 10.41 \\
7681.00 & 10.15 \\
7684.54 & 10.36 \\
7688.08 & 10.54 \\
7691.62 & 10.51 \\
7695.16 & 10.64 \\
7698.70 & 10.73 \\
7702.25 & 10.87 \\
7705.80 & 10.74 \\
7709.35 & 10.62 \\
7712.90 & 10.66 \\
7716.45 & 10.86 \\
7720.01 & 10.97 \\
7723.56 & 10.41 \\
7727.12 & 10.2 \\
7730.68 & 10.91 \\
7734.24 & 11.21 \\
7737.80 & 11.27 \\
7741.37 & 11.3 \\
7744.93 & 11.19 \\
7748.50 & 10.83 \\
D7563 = -0.3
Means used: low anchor 9.64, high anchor 10.7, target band 10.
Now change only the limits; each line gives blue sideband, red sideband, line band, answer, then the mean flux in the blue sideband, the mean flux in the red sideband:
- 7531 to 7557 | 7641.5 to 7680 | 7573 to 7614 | 0.6 angstrom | 9.99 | 10.7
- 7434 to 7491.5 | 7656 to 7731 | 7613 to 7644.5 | 0.2 angstrom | 9.61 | 10.6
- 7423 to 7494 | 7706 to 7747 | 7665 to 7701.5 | 0.2 angstrom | 9.66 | 10.9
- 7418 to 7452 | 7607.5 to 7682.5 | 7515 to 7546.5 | 1.6 angstrom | 9.77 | 10.5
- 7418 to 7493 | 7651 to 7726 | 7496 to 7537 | 1.5 angstrom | 9.67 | 10.7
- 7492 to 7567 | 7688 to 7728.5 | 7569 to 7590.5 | 0.4 angstrom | 9.79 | 10.7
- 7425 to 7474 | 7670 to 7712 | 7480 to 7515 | 1.2 angstrom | 9.74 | 10.6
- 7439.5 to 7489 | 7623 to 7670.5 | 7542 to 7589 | 0.2 angstrom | 9.59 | 10.5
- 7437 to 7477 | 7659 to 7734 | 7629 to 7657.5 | 0.0 angstrom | 9.63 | 10.7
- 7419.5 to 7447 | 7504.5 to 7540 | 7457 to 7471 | -0.1 angstrom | 9.79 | 9.53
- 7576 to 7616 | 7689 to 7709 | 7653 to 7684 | -0.3 angstrom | 10.2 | 10.7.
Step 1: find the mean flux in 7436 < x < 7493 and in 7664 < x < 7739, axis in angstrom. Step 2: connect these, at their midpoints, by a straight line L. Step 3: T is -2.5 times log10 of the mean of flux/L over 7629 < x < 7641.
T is 0.02 mag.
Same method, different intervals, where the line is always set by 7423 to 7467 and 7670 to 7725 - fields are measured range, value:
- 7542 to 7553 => -0.03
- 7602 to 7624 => -0.01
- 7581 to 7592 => 0.02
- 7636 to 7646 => -0.01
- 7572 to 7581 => 0.06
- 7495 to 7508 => 0.04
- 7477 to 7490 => 0.05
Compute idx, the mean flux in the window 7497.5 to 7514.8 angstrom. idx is 9.64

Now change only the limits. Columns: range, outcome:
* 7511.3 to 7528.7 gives 9.59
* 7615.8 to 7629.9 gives 10.3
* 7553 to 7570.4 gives 10.1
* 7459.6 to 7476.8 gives 9.65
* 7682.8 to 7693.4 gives 10.5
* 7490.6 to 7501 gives 9.61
